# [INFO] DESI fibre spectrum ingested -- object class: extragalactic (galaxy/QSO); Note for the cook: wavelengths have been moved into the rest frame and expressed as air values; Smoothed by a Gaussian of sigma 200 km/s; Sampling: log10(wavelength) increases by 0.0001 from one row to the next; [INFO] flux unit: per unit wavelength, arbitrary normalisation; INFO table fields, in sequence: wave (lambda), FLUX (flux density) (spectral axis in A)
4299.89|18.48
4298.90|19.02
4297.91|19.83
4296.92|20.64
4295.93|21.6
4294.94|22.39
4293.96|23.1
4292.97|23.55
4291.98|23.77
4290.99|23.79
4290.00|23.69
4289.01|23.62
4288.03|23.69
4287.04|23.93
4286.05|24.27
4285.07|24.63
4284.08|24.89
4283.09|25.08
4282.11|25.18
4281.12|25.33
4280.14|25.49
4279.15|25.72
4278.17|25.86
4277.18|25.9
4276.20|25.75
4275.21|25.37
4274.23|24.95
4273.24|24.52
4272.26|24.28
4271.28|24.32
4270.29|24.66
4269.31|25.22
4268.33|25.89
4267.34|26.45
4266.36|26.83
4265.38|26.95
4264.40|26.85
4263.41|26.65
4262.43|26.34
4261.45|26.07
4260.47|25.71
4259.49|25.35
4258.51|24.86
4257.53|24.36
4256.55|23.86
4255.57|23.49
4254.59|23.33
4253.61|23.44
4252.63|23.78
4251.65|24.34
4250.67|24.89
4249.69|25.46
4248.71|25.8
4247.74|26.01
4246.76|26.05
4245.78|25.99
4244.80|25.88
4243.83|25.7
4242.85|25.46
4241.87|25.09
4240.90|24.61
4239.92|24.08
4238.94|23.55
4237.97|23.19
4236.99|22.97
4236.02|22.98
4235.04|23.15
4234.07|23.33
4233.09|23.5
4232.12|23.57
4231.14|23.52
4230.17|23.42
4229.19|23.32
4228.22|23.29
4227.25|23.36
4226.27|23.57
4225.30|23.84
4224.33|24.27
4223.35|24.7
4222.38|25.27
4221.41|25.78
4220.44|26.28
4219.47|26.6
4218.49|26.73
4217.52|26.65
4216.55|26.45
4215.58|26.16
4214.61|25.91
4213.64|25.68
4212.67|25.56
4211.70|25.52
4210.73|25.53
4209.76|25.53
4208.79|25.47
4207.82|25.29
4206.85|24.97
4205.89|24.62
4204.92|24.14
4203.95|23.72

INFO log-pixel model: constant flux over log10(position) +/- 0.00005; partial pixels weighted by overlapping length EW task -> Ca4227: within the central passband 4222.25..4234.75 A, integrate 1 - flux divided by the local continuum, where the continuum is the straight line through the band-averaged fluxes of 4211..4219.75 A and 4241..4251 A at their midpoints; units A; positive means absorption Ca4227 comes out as 1.05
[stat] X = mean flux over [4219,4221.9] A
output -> 26.3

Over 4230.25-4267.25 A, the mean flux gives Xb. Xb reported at 24.8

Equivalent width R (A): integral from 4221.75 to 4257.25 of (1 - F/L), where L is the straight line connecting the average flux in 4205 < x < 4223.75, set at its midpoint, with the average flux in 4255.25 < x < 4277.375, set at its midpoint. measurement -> 1.9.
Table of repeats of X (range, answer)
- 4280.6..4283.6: 25.2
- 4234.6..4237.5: 23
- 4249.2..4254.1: 24.4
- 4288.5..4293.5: 23.7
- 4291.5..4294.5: 23.5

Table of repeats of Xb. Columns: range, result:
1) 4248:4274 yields 25.1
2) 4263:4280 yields 25.6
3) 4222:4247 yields 24.1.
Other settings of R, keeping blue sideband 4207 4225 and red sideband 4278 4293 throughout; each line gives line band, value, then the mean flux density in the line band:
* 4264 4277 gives -0.4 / 25.5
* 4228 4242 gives 1.0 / 23.5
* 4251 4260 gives 0.3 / 24.1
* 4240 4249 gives -0.1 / 25.6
